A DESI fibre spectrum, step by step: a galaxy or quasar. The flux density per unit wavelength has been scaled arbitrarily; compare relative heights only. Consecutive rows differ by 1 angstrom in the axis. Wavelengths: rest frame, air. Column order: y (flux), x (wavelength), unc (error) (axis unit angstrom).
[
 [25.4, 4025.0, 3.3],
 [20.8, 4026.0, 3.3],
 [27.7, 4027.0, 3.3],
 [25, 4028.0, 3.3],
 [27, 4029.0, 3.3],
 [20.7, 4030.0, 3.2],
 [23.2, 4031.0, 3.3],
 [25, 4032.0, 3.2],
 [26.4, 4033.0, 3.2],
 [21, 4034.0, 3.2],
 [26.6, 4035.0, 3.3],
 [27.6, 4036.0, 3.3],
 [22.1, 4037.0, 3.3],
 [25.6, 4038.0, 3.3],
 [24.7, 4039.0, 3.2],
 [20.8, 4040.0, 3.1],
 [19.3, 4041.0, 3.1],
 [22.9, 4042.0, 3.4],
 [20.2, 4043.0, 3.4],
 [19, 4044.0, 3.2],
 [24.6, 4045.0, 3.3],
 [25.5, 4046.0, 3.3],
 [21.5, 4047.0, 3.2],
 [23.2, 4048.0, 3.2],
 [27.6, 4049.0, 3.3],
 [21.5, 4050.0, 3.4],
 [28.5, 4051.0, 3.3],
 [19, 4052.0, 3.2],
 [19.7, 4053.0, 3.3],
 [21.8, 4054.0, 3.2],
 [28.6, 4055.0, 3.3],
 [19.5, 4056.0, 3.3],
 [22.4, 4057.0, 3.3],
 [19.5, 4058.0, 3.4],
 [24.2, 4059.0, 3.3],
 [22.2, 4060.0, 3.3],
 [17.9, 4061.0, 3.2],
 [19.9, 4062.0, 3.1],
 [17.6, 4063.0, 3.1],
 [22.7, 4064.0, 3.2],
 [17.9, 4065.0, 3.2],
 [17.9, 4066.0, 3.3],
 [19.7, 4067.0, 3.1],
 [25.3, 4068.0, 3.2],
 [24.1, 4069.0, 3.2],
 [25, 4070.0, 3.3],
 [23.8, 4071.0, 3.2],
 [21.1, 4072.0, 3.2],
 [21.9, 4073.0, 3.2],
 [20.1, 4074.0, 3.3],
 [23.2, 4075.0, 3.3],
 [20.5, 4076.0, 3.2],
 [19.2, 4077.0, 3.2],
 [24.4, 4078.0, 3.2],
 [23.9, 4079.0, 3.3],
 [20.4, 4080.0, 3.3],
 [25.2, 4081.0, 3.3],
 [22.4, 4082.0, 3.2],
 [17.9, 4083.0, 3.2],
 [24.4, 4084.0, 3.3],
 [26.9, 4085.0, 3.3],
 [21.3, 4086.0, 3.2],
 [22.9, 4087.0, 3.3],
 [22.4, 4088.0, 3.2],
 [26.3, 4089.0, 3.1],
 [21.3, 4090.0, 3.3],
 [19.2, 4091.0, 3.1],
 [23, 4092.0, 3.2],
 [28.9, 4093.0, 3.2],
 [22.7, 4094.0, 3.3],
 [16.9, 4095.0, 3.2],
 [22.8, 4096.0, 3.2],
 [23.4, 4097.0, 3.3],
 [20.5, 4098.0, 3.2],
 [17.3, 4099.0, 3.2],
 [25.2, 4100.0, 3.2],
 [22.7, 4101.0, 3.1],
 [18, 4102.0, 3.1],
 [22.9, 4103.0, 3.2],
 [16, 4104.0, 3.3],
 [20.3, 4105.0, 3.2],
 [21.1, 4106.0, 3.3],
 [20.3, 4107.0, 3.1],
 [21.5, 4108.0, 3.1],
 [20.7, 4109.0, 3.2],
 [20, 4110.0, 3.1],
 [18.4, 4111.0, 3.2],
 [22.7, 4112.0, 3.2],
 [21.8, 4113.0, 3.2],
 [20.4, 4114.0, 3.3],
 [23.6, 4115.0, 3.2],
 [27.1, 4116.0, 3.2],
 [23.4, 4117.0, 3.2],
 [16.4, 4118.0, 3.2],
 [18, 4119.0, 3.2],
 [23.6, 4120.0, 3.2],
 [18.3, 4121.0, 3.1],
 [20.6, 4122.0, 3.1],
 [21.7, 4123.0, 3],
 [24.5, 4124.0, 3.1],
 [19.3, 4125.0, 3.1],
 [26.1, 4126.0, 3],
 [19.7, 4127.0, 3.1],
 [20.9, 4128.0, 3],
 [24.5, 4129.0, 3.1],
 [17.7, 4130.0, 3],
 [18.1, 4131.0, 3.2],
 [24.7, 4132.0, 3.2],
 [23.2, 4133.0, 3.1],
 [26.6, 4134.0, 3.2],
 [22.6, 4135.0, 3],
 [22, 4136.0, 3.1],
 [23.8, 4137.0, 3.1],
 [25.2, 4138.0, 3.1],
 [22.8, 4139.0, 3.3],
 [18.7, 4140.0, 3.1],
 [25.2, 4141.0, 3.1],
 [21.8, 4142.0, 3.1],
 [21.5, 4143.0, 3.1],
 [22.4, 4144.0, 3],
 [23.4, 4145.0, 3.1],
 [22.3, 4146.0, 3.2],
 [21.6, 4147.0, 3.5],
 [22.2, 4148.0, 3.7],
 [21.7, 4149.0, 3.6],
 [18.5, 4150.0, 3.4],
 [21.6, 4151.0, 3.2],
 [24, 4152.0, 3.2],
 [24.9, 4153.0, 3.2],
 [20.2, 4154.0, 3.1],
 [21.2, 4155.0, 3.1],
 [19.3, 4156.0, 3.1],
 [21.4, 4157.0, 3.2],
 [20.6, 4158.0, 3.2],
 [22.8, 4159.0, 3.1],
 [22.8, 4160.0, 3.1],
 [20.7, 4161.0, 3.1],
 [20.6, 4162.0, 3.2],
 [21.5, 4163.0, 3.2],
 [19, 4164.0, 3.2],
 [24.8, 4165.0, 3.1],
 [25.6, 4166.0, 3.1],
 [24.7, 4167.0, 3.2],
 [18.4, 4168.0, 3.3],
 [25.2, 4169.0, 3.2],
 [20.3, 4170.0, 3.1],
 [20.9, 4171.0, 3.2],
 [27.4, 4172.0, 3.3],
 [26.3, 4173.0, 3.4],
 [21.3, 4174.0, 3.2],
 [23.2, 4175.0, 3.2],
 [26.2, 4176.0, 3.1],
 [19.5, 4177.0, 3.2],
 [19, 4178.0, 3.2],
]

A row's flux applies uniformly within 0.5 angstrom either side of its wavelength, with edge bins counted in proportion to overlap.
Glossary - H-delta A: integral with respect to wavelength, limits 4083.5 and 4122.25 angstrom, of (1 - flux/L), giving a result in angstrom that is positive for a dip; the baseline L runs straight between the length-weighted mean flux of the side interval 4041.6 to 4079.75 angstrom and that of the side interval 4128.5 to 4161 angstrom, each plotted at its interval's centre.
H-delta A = 0.8 angstrom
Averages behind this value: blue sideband 22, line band 21.6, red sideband 22.1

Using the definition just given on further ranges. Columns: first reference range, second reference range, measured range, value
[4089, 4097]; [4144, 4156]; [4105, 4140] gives 0.7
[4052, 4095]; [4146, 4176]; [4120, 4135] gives 0.1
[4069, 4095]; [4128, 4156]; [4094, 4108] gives 1.1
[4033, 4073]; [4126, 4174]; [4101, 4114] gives 1.1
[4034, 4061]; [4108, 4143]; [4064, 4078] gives 0.6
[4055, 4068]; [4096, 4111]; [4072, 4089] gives -1.4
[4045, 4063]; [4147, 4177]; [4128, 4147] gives -0.2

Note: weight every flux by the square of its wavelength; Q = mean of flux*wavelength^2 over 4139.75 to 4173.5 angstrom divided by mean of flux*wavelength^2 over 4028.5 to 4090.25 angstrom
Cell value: 1.03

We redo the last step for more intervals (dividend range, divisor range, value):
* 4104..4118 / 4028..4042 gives 0.92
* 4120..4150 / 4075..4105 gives 1.03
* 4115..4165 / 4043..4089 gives 1.02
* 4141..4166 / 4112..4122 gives 1.04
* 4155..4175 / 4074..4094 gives 1.02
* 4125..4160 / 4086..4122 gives 1.05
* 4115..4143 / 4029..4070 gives 1.02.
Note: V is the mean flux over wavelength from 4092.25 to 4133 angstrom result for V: 21.4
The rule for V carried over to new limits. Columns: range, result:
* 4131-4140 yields 23.3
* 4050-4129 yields 21.7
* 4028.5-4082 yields 22.5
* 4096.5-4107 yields 20.7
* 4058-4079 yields 21.4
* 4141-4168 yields 22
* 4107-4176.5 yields 22.1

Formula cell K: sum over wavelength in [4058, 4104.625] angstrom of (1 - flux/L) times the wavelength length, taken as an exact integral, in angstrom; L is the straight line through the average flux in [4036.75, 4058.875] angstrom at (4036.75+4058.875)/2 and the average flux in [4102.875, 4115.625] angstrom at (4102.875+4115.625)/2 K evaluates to -0.4 angstrom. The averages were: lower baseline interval 22.6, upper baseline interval 20.7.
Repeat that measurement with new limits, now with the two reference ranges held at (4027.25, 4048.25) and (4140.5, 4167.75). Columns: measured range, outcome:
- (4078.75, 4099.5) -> 0.4 angstrom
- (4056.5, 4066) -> 1.2 angstrom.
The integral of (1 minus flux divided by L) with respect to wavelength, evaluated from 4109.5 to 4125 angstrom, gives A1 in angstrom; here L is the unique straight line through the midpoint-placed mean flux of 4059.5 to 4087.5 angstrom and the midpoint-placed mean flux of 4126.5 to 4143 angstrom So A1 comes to 0.60 angstrom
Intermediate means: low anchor 21.8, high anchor 22.3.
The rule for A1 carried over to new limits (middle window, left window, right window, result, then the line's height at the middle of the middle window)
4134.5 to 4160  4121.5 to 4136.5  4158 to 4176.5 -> 0.4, 22.5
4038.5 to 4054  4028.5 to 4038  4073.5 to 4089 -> 0.9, 23.9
